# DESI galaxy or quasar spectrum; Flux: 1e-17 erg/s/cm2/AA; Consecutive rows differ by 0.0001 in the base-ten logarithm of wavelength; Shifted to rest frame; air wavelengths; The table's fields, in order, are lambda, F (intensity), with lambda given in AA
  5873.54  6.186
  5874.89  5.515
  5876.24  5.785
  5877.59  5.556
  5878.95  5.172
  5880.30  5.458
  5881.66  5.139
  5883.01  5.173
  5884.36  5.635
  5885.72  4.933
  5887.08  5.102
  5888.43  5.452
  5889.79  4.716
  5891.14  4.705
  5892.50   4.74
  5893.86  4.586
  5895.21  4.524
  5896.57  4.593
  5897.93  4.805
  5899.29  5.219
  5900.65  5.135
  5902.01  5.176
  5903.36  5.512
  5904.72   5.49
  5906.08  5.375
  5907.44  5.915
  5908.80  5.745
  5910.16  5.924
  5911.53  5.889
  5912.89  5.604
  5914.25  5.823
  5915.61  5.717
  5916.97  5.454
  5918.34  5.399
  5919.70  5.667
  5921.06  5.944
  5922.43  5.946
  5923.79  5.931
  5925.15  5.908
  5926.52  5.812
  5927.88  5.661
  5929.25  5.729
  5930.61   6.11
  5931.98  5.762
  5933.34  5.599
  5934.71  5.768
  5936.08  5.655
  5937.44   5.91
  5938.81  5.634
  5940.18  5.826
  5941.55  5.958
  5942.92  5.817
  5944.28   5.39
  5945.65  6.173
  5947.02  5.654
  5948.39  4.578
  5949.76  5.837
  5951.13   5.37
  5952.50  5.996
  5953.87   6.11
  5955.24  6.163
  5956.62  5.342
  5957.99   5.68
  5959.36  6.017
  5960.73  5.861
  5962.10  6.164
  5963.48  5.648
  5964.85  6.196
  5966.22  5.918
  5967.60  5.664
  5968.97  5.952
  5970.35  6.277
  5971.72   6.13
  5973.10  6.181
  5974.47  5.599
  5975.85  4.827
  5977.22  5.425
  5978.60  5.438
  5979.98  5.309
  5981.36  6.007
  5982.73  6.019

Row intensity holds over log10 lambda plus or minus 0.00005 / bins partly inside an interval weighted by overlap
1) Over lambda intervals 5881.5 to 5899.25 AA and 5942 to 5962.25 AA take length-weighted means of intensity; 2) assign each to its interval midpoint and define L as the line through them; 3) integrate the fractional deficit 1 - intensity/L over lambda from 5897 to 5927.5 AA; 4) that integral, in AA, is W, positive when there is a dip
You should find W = -2.2 AA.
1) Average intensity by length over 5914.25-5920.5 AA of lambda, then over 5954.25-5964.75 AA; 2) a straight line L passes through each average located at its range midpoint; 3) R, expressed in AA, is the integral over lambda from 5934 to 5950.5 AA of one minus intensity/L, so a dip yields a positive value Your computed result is 0.21 AA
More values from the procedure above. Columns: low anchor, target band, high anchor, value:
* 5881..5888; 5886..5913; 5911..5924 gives 1.3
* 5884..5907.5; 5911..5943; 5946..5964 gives -2.1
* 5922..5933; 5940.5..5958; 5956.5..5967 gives 0.5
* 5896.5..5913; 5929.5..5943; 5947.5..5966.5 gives -0.4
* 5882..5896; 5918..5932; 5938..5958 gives -1.0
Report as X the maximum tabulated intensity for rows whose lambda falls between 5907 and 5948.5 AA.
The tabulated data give 6.173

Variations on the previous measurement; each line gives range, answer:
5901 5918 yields 5.924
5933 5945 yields 5.958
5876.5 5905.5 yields 5.635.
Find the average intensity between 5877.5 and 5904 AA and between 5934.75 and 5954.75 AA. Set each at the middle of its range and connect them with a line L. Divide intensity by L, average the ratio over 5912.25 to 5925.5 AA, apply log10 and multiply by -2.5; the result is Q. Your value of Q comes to -0.066 mag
